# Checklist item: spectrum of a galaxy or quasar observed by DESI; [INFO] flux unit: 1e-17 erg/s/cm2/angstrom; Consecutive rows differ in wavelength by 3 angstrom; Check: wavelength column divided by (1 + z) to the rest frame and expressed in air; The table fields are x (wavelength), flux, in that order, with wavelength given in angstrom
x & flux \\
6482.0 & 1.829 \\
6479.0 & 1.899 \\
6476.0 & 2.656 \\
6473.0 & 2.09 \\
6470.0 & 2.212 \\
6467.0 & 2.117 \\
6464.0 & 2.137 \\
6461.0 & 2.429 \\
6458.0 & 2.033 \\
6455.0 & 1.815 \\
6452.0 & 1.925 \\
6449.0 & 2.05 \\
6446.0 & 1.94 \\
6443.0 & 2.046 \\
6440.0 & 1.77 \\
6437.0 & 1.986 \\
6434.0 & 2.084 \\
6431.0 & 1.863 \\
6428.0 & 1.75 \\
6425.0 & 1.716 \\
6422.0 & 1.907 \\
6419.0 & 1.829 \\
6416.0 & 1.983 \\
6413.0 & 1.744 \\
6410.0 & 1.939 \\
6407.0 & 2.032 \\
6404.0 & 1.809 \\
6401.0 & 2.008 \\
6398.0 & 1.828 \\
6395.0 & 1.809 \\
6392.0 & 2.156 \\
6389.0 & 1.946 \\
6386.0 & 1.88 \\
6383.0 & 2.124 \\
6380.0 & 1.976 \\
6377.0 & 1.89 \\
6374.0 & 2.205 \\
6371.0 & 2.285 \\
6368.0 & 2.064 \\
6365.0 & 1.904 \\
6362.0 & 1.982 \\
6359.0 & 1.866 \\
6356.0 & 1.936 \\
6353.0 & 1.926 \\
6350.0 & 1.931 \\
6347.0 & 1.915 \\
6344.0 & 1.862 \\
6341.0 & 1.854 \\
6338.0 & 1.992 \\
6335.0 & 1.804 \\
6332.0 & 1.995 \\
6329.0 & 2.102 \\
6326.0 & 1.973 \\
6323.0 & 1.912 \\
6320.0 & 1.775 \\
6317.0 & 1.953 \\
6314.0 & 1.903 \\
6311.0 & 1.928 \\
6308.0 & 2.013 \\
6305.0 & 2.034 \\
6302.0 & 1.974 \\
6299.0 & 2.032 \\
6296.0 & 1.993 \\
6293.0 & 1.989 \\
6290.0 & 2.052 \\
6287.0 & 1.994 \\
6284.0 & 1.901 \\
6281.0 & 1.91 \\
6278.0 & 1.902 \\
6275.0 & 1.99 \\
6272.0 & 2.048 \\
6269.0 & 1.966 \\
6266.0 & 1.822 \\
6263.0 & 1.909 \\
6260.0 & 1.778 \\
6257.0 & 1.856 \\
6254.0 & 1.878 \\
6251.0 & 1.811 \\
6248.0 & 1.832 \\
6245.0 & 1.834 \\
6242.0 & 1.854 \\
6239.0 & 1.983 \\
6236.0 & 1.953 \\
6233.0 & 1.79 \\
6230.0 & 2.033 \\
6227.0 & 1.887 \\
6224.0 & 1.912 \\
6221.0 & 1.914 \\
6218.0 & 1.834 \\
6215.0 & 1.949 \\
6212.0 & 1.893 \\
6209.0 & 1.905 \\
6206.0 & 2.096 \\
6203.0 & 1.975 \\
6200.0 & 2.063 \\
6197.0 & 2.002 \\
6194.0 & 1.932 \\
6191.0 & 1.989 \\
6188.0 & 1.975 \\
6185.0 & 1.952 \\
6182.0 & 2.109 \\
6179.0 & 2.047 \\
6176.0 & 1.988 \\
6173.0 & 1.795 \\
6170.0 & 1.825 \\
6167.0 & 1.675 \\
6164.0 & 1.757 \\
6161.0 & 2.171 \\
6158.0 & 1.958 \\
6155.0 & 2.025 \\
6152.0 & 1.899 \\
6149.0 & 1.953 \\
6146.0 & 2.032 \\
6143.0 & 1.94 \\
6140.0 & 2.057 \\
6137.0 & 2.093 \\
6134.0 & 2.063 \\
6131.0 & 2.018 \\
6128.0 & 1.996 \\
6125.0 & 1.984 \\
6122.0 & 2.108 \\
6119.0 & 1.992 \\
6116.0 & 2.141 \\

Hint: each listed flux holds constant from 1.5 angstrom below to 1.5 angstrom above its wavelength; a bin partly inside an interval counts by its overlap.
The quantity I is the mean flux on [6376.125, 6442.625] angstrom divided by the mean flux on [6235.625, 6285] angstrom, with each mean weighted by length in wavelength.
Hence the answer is 1.0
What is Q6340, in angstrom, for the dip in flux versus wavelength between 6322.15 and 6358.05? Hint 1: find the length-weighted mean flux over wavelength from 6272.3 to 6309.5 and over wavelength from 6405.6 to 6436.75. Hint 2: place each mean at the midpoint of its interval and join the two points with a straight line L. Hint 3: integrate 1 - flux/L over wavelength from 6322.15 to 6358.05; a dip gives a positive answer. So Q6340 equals 0.3 angstrom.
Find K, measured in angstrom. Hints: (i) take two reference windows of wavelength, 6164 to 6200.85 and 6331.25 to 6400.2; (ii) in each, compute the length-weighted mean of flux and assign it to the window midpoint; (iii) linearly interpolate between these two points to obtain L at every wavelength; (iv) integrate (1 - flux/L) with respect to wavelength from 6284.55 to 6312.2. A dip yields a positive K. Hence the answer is -0.65 angstrom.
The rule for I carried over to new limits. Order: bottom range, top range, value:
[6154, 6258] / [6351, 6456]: 1.01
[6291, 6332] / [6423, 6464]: 1.00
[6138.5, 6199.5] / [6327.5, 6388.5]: 1.01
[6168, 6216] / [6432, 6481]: 1.05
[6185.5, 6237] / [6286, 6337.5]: 1.01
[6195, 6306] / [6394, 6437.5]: 0.97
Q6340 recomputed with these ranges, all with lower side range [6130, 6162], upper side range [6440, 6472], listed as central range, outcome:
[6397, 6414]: 1.2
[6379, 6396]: 0.5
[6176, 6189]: 0.0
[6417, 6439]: 1.9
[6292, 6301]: 0.1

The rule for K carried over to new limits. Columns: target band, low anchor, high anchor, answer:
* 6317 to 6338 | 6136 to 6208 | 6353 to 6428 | 0.2 angstrom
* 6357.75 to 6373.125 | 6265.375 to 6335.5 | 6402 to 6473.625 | -0.5 angstrom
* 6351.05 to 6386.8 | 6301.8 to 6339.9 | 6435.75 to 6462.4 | -0.7 angstrom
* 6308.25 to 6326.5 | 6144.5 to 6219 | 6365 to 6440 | 0.4 angstrom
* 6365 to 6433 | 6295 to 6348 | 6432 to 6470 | 1.8 angstrom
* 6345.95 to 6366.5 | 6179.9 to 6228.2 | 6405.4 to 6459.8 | 0.1 angstrom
